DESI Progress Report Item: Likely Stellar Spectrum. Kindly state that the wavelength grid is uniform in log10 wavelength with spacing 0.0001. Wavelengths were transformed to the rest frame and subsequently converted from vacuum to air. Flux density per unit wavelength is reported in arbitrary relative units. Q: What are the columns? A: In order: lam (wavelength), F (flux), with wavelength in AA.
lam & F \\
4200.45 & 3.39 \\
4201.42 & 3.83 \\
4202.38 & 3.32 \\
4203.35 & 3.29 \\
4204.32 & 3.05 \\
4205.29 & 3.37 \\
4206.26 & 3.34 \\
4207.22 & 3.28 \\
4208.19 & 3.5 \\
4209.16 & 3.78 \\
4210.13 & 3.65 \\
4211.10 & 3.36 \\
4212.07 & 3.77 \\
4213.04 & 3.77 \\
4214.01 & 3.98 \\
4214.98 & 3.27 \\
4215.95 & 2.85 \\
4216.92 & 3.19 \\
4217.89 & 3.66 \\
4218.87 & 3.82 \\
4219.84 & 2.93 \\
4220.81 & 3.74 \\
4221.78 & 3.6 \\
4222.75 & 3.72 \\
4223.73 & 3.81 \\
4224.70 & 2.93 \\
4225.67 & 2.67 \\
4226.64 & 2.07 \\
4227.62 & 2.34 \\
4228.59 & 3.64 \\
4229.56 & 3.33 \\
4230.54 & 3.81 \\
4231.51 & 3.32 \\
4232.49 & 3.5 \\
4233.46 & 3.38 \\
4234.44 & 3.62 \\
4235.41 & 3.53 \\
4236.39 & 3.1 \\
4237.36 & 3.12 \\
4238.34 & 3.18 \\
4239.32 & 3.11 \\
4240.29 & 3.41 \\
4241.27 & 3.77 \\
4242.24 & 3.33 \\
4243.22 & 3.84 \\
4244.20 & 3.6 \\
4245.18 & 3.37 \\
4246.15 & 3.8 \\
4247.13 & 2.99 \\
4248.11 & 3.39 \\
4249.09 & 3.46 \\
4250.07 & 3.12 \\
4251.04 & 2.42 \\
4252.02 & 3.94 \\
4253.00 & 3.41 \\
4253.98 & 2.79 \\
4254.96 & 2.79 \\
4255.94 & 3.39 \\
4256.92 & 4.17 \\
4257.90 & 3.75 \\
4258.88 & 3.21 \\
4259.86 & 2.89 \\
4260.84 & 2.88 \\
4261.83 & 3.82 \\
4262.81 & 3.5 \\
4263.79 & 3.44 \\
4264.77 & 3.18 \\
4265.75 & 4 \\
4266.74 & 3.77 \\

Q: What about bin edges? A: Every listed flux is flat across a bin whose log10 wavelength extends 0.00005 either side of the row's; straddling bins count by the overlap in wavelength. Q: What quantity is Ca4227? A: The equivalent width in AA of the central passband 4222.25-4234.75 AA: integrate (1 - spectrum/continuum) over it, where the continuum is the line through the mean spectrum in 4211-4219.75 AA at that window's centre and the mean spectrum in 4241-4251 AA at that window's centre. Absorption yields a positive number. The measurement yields 0.8 AA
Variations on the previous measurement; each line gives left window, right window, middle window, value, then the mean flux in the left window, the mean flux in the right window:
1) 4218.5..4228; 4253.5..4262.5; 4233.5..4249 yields -0.8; 3.16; 3.3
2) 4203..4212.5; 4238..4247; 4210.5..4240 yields 1.0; 3.44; 3.48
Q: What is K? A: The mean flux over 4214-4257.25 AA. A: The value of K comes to 3.33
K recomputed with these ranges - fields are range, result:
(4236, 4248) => 3.39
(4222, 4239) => 3.24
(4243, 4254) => 3.36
